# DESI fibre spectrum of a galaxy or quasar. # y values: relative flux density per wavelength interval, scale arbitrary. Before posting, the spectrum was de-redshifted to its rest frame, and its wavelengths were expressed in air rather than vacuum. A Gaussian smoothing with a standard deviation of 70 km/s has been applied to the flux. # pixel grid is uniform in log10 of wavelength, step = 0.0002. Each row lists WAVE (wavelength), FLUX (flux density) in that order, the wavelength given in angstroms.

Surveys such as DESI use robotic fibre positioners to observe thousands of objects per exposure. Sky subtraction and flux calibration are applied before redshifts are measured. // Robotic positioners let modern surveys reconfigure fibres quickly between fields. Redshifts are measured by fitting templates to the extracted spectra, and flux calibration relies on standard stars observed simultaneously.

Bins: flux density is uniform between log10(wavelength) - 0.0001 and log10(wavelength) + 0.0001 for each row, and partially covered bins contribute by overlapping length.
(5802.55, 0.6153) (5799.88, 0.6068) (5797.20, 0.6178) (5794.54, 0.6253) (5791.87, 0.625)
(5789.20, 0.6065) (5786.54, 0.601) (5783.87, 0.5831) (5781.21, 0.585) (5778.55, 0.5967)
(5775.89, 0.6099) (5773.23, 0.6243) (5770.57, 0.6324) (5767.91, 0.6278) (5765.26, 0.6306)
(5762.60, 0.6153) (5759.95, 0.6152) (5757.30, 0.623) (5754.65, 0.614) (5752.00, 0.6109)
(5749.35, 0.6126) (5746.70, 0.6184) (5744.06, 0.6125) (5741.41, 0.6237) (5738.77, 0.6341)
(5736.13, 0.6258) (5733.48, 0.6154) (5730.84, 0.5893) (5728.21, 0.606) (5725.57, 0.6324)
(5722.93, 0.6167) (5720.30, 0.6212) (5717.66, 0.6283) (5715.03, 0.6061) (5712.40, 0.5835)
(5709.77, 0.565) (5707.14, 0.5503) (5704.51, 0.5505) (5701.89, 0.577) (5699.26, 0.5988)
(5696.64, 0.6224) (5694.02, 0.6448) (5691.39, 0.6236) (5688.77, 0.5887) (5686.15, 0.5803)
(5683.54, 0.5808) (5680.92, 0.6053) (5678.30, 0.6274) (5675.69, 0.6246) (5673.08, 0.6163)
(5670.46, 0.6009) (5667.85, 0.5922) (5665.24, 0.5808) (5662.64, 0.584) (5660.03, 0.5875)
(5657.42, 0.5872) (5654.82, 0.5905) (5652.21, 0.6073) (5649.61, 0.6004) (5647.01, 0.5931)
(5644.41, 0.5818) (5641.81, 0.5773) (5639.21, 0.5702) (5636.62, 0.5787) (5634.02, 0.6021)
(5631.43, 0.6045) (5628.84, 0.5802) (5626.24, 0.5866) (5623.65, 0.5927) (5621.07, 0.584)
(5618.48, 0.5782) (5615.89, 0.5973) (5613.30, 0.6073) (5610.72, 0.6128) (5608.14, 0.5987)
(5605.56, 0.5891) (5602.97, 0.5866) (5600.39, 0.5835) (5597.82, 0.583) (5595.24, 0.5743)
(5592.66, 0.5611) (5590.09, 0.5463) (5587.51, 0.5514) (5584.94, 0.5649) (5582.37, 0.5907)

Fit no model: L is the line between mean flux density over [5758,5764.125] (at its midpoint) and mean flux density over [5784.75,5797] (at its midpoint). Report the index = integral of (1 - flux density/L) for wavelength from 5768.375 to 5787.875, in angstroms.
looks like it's 0.29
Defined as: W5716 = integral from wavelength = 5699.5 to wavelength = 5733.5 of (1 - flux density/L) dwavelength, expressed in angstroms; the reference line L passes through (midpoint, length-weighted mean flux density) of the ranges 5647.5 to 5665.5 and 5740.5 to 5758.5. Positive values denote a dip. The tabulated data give 0.7 angstroms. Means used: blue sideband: 0.592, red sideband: 0.616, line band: 0.595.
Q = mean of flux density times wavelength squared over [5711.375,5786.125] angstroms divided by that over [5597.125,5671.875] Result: 1.08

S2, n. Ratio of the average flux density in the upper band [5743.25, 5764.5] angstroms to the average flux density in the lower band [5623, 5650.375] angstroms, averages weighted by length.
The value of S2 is 1.05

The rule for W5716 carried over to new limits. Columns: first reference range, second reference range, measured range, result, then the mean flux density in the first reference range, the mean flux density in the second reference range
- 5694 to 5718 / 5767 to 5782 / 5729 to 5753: -0.6 angstroms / 0.589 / 0.613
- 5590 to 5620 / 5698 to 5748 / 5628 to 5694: -0.2 angstroms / 0.586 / 0.603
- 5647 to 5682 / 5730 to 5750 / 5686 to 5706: 0.3 angstroms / 0.6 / 0.617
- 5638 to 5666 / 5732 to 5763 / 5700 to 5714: 0.9 angstroms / 0.587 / 0.618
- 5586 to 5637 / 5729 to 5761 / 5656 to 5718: 0.7 angstroms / 0.585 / 0.616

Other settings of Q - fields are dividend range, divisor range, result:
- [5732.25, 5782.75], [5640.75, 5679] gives 1.07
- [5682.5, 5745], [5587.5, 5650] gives 1.07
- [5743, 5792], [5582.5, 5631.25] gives 1.11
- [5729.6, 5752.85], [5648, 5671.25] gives 1.07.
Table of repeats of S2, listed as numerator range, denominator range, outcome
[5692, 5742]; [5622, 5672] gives 1.03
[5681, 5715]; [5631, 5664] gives 1.00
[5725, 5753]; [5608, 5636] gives 1.04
